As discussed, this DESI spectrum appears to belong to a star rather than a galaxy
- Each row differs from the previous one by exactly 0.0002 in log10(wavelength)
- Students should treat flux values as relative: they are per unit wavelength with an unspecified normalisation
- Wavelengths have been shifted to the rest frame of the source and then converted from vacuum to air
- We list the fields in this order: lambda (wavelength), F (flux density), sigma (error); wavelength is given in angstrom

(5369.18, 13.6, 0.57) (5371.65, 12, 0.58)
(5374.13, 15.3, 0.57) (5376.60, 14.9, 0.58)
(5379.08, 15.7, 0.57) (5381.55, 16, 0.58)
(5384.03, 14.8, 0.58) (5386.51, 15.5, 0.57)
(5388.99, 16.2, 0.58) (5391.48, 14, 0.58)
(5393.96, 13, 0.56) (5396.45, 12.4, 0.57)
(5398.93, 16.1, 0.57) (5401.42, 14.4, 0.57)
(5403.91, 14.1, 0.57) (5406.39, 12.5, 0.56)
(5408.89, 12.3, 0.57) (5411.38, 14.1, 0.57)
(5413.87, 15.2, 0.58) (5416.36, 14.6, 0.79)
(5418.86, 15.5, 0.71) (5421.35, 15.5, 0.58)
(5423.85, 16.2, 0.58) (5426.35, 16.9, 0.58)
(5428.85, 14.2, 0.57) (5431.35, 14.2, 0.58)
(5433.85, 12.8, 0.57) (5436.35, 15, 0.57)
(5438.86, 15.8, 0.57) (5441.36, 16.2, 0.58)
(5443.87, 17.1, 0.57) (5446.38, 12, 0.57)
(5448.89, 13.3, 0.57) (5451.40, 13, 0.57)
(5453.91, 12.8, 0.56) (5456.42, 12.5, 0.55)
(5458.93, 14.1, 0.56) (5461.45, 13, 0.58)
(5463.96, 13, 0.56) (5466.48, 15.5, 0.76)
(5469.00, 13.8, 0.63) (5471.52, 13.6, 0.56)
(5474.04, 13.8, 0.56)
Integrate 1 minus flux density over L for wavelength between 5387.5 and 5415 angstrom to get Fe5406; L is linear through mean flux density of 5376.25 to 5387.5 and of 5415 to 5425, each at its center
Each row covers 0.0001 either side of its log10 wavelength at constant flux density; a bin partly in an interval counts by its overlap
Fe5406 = 2.5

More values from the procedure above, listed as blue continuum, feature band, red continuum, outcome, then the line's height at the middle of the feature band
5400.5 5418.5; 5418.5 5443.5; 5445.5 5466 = -3.2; 13.5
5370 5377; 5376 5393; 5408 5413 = -1.8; 13.8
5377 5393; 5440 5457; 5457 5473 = 0.2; 14.1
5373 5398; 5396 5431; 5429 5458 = -0.4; 14.4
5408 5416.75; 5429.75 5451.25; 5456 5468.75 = -0.9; 13.9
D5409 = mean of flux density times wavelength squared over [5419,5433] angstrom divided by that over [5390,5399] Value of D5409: 1.14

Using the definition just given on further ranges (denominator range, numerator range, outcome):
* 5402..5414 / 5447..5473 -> 1.01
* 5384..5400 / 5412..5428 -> 1.08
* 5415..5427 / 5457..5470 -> 0.89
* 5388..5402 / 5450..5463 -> 0.94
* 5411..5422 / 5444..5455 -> 0.89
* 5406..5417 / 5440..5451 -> 1.07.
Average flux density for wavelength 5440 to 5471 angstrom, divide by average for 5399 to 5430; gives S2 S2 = 0.94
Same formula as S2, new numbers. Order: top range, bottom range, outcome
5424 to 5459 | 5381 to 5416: 1.00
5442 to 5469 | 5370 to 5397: 0.94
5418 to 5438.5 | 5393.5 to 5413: 1.10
